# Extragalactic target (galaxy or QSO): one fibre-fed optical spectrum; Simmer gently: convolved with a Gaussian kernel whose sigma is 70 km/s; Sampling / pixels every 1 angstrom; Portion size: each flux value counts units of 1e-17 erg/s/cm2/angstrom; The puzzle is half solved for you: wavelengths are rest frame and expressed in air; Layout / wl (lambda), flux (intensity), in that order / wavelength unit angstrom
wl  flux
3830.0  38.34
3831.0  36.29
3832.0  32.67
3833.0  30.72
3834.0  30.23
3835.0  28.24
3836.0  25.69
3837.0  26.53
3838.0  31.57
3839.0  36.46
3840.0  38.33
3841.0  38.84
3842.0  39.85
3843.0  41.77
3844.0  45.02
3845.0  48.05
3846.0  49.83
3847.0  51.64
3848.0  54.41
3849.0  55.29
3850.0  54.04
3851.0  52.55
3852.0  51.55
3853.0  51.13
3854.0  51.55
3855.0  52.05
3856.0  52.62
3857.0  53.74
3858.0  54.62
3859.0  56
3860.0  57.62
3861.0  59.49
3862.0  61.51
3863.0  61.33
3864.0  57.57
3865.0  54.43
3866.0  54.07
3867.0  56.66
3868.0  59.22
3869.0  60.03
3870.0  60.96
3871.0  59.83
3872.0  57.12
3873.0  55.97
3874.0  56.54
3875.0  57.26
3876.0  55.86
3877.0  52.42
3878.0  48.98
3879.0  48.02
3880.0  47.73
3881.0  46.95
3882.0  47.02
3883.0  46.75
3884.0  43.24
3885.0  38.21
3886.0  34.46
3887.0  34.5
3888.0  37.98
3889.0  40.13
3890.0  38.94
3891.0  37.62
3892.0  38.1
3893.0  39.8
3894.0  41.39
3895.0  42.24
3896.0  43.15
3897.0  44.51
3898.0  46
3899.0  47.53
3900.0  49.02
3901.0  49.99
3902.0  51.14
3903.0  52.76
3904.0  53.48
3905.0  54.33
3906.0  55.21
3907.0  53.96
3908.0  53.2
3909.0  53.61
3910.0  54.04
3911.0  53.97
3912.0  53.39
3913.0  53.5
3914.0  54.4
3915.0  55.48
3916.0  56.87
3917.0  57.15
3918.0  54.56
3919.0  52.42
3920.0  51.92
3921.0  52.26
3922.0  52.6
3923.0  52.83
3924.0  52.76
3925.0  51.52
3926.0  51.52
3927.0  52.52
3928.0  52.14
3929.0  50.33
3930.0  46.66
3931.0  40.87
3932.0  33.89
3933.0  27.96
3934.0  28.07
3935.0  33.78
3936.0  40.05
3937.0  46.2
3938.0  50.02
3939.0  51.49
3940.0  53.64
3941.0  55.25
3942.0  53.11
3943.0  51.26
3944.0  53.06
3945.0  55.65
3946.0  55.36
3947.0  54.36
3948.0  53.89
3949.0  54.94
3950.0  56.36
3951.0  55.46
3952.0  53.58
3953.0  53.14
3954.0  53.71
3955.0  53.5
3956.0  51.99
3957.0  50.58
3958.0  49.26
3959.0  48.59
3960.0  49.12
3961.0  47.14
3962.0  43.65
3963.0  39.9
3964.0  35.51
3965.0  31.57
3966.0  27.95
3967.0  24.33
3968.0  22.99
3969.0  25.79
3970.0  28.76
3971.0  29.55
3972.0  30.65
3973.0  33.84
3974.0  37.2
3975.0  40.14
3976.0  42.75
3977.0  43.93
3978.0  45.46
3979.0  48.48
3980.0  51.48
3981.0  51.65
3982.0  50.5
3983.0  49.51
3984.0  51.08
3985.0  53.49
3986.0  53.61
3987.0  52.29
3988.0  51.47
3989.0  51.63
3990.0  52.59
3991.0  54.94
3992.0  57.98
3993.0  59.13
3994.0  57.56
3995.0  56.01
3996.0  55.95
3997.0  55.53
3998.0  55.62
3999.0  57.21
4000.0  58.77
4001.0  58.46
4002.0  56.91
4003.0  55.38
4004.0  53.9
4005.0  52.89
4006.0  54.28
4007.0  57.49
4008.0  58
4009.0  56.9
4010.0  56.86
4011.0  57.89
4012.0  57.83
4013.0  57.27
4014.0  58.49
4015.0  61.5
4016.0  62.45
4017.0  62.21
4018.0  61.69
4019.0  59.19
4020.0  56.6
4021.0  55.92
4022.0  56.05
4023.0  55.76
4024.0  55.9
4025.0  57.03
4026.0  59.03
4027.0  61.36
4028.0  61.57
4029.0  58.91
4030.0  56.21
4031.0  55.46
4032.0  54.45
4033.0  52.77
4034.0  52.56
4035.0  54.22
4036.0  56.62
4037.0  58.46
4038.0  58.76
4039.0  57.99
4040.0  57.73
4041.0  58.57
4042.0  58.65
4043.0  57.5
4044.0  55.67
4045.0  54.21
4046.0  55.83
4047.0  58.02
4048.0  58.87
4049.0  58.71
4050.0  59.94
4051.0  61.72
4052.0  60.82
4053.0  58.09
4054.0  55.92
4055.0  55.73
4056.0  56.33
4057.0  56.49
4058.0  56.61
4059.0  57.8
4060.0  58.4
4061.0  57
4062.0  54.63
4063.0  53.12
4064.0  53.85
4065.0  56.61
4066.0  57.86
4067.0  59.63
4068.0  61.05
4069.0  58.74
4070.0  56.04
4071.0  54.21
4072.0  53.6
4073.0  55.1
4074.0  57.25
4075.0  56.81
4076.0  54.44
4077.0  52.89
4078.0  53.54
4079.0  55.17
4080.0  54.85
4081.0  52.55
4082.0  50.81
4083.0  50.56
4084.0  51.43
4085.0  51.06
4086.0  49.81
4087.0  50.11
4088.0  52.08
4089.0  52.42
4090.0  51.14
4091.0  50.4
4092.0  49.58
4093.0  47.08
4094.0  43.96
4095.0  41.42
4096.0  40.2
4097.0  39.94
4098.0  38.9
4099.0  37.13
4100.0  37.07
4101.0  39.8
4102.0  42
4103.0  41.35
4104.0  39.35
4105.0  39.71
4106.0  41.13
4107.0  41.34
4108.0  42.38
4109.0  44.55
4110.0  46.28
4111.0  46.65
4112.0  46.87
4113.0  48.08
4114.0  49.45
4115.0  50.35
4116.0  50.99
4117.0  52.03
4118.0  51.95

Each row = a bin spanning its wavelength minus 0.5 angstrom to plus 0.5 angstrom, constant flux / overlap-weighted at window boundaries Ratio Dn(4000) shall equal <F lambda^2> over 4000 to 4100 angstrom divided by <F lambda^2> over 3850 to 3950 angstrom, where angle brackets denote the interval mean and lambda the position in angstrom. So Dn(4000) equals 1.18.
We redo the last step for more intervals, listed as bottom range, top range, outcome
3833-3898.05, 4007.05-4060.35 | 1.32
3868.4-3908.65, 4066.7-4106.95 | 1.12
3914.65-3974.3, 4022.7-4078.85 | 1.30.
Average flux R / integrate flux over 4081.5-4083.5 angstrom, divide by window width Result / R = 50.7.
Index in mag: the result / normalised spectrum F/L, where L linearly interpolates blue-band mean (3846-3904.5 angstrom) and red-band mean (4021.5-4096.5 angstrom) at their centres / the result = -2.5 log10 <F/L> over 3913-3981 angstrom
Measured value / 0.129 mag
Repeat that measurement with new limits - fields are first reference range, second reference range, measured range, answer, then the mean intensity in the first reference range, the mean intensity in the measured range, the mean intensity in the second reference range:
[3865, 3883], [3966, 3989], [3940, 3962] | -0.173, 54.2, 52.6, 41.7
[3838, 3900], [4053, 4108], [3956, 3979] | 0.287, 49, 38.2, 50.7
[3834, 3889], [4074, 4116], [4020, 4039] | -0.191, 48.9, 56.8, 47.1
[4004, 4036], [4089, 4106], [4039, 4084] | -0.143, 57.3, 56.4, 42.7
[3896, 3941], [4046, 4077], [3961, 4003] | 0.152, 49.6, 46.1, 57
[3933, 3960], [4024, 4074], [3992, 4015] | -0.056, 50.2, 56.9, 57.1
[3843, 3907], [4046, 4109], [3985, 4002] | -0.092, 50.3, 55.5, 51.5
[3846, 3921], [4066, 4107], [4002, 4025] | -0.154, 51.2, 57.5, 49.1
